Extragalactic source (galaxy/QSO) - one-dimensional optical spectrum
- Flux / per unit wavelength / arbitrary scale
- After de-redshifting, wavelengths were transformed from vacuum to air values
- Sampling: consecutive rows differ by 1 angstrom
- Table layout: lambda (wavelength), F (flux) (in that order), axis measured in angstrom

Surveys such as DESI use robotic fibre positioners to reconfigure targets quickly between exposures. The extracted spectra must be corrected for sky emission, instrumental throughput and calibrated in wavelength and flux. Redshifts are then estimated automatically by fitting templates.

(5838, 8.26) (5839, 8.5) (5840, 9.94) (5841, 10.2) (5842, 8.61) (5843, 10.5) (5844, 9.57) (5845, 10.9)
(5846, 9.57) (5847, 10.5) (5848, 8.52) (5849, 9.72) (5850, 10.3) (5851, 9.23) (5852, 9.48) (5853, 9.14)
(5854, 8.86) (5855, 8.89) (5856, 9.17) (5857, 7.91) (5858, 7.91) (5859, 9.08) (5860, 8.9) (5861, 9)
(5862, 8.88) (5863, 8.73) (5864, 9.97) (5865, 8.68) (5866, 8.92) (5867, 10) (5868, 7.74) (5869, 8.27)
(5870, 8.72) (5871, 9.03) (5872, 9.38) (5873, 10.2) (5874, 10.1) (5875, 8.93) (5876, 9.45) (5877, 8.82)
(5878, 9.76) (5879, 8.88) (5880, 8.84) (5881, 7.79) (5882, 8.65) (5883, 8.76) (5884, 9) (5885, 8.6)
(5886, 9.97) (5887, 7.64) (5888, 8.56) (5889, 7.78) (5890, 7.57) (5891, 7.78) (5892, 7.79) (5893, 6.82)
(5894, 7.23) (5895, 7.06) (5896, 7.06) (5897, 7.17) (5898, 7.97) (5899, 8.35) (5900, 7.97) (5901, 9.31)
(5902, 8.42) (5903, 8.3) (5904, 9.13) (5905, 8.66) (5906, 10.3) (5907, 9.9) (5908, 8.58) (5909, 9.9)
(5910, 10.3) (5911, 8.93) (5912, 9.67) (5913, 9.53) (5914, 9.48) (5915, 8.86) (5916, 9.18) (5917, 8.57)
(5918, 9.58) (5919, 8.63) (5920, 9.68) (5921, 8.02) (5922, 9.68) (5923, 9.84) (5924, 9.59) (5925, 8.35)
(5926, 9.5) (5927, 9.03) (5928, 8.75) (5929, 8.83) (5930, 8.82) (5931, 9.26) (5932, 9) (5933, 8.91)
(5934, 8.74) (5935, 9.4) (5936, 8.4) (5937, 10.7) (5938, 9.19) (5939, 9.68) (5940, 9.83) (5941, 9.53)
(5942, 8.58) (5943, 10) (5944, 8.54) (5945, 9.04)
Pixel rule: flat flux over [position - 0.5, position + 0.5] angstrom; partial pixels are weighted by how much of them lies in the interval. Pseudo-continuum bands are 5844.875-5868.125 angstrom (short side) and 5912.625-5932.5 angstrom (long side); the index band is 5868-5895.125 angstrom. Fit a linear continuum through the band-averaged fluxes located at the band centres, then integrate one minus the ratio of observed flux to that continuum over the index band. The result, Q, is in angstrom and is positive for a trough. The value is 1.7 angstrom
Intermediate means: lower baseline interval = 9.16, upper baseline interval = 9.11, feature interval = 8.58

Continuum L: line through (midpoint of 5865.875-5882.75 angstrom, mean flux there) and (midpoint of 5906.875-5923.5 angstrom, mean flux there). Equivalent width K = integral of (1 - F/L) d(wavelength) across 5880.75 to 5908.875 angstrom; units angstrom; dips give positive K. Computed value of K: 2.6 angstrom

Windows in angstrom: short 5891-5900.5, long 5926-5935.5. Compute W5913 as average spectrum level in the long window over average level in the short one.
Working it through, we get 1.2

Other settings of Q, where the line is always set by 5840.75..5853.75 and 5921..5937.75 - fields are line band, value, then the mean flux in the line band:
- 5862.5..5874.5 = 0.5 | 9.15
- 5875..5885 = 0.6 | 8.87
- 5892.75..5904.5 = 1.8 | 7.92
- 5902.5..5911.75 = -0.1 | 9.34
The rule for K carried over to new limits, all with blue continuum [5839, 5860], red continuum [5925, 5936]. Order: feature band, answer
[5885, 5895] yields 1.4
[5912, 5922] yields -0.1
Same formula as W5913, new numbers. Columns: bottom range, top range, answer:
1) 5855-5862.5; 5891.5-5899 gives 0.85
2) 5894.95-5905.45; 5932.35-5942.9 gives 1.14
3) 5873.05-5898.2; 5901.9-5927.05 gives 1.10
